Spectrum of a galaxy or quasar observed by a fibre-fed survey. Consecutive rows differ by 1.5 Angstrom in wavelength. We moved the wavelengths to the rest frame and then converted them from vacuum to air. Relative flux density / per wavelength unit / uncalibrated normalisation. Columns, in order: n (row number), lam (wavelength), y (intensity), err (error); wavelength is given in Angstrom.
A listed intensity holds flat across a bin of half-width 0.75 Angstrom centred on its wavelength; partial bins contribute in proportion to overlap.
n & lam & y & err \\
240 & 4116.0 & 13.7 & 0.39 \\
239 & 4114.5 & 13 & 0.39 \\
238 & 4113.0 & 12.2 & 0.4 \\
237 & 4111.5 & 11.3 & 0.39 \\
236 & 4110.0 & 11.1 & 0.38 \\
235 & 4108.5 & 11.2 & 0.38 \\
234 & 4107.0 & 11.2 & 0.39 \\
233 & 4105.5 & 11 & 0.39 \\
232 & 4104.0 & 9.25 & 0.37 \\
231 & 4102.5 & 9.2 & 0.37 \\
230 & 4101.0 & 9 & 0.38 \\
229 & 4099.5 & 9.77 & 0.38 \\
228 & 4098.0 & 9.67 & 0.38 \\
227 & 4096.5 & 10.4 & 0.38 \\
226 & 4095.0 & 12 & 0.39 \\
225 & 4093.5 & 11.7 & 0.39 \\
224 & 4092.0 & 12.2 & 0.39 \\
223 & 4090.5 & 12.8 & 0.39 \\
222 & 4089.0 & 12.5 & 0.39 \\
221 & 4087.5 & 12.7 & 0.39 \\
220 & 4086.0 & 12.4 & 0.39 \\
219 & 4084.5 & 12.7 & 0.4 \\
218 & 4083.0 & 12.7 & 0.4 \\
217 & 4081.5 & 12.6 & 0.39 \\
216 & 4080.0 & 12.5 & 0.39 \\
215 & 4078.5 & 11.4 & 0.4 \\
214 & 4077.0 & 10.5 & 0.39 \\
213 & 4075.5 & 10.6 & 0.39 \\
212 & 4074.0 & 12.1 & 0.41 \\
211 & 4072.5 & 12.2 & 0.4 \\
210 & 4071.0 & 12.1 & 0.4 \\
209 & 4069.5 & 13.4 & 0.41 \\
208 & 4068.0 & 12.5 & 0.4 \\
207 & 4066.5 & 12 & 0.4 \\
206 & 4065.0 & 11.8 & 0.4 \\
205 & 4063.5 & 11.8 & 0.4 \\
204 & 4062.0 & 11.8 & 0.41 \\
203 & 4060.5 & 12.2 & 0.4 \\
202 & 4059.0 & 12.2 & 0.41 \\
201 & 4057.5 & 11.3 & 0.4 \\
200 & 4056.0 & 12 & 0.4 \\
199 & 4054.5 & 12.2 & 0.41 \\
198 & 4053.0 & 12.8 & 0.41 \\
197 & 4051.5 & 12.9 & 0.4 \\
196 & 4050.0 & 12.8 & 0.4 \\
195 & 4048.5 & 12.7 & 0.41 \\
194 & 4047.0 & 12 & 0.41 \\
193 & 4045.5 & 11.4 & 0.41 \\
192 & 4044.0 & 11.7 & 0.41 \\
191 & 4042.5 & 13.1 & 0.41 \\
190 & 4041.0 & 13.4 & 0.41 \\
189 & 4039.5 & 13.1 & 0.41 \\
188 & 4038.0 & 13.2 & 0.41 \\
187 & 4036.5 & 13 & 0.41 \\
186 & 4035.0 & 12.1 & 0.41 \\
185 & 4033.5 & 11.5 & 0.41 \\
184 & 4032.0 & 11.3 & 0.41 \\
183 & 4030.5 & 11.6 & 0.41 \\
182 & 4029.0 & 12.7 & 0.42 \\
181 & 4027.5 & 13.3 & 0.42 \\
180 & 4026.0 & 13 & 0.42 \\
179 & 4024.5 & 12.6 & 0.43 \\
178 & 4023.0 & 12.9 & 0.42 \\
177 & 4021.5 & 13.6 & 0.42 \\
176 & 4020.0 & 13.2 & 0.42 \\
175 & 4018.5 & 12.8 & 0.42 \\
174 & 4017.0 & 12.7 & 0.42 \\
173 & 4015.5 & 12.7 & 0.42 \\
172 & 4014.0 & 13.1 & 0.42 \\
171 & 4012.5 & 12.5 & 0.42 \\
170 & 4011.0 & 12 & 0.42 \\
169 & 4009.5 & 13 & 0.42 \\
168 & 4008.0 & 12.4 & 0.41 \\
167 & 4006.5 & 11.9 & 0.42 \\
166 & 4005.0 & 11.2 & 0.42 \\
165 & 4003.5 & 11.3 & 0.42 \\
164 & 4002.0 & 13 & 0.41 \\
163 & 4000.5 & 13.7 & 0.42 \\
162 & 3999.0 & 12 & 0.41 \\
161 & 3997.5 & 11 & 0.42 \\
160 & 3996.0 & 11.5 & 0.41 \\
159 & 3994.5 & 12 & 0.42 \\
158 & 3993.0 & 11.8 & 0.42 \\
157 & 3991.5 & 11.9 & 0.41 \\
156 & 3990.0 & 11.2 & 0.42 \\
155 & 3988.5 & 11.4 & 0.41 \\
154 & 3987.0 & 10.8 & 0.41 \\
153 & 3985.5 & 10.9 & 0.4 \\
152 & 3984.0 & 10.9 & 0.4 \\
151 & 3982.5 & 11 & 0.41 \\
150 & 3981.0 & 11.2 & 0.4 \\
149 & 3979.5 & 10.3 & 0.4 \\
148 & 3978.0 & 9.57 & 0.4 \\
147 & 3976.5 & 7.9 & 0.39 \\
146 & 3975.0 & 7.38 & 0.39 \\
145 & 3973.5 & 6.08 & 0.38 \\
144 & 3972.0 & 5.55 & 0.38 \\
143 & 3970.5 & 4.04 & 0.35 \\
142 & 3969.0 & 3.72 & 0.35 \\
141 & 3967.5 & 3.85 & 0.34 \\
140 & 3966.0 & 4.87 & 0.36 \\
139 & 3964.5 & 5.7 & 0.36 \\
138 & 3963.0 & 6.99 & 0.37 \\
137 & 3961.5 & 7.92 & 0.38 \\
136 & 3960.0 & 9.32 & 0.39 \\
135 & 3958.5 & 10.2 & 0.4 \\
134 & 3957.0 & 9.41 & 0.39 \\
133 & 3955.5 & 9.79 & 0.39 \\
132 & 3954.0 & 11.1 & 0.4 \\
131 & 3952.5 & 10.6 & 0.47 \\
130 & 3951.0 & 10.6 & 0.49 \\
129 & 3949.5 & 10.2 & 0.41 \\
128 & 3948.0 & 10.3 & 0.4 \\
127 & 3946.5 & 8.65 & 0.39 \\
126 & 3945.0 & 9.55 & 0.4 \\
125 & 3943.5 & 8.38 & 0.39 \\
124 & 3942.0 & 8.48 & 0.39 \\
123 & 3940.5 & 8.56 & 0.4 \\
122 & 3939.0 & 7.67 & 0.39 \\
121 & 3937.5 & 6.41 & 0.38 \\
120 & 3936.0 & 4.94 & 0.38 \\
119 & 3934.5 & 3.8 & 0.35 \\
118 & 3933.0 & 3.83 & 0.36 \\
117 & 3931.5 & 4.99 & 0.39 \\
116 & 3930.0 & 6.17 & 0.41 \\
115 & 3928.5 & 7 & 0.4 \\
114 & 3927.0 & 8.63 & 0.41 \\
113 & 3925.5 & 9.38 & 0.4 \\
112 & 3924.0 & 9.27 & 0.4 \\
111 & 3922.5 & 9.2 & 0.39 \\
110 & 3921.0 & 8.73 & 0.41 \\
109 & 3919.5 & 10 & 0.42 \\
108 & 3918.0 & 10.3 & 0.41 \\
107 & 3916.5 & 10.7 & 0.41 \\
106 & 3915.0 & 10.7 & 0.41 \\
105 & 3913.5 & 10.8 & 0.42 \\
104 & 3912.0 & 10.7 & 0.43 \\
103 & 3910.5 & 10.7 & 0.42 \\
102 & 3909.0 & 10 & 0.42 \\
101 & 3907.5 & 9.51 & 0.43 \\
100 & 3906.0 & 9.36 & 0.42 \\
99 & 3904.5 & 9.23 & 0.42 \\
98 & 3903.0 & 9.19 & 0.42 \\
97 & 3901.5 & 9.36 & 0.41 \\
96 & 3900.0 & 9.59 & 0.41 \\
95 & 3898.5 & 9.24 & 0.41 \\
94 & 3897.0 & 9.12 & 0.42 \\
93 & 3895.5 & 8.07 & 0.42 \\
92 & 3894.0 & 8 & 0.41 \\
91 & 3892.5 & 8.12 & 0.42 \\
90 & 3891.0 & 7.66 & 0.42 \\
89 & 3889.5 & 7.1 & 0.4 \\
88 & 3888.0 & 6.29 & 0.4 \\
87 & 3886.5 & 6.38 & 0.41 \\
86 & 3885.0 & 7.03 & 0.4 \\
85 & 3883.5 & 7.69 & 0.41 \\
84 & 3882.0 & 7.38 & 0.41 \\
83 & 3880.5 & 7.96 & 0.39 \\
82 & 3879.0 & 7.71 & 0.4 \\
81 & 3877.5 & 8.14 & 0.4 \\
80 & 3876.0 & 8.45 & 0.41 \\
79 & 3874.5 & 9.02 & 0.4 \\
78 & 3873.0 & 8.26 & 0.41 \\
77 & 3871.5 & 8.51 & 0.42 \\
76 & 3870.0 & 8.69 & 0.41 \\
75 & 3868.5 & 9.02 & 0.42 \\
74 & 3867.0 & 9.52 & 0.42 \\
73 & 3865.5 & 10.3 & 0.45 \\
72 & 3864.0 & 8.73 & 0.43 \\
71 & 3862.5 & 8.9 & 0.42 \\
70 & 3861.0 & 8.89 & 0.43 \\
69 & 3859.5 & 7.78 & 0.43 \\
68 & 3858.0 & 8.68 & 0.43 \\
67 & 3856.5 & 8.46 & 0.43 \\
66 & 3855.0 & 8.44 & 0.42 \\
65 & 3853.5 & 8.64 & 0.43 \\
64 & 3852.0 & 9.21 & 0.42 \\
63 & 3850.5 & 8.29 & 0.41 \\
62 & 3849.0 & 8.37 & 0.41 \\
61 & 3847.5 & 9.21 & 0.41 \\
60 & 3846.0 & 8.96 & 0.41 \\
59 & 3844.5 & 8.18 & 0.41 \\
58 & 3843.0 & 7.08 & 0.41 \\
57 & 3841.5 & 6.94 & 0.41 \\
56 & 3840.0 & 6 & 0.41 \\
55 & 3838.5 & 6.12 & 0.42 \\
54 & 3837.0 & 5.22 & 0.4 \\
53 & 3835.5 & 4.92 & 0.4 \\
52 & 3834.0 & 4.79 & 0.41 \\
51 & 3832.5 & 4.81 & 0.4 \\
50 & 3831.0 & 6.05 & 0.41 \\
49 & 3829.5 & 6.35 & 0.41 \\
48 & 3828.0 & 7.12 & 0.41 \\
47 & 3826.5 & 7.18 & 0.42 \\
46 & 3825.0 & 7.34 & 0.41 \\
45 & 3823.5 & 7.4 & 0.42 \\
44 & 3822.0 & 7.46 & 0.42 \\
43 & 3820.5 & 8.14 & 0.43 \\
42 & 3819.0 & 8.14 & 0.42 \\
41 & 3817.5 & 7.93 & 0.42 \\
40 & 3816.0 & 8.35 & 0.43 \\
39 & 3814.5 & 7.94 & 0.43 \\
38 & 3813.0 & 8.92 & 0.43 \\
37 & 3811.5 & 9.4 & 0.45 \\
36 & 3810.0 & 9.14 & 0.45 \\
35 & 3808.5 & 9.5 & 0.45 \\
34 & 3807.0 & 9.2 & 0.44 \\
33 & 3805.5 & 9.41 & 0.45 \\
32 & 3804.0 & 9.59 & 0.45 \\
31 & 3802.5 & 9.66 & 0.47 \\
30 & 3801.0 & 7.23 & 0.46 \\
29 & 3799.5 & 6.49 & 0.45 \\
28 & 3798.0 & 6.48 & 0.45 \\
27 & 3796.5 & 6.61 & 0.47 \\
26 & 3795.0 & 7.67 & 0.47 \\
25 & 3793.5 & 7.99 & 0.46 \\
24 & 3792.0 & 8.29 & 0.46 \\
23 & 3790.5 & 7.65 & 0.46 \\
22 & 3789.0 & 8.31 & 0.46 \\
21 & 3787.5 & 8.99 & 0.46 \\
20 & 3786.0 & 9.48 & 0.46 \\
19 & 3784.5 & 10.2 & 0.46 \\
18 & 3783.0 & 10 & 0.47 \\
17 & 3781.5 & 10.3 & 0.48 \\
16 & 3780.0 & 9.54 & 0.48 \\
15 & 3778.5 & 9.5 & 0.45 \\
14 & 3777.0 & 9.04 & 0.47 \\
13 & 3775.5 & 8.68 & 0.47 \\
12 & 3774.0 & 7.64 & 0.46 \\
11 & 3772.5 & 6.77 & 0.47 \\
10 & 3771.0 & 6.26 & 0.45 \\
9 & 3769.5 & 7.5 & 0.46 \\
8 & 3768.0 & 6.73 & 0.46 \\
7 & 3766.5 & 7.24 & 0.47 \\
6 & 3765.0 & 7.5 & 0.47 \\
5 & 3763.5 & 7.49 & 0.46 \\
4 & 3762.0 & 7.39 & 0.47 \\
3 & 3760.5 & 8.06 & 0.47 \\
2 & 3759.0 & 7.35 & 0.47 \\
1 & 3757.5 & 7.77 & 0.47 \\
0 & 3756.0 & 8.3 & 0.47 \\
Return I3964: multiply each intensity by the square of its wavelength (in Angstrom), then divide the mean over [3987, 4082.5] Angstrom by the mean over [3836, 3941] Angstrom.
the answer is 1.60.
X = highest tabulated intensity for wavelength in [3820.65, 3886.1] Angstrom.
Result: 10.3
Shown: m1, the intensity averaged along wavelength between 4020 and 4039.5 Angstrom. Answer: 12.6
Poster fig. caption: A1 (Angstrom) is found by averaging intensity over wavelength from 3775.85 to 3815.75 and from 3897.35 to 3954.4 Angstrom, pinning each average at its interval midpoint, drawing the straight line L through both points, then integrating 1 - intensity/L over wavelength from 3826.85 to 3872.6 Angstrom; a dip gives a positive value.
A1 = 5.3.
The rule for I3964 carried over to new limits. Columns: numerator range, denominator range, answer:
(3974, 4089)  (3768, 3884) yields 1.65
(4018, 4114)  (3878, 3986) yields 1.54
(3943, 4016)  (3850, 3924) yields 1.18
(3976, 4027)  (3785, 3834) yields 1.66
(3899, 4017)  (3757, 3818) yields 1.25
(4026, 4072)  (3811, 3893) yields 1.75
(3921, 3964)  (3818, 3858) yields 1.19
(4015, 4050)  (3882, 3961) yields 1.54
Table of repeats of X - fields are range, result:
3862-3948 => 10.8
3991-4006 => 13.7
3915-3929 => 10.7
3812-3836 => 8.92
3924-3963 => 11.1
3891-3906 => 9.59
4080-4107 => 12.8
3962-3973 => 6.99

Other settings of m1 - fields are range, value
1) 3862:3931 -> 8.76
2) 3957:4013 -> 9.77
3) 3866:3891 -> 7.96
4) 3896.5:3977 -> 8.29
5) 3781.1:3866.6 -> 8.01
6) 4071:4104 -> 11.5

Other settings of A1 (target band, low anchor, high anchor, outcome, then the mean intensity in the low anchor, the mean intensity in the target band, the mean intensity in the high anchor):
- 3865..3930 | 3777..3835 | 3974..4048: 6.7 Angstrom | 8.12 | 8.8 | 11.9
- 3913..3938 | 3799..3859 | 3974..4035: 5.0 Angstrom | 7.76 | 7.92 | 11.7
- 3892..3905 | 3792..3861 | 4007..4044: 0.9 Angstrom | 7.73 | 8.89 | 12.7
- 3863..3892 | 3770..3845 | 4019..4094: 3.1 Angstrom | 7.83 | 8.1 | 12.3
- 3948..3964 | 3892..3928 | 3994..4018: 1.8 Angstrom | 9.49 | 9.58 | 12.3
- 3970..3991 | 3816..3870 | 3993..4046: 4.0 Angstrom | 7.7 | 9.25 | 12.4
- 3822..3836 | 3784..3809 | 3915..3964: 3.5 Angstrom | 8.37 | 6.31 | 8.49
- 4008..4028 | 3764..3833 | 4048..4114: -3.6 Angstrom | 8.08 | 12.9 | 11.7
